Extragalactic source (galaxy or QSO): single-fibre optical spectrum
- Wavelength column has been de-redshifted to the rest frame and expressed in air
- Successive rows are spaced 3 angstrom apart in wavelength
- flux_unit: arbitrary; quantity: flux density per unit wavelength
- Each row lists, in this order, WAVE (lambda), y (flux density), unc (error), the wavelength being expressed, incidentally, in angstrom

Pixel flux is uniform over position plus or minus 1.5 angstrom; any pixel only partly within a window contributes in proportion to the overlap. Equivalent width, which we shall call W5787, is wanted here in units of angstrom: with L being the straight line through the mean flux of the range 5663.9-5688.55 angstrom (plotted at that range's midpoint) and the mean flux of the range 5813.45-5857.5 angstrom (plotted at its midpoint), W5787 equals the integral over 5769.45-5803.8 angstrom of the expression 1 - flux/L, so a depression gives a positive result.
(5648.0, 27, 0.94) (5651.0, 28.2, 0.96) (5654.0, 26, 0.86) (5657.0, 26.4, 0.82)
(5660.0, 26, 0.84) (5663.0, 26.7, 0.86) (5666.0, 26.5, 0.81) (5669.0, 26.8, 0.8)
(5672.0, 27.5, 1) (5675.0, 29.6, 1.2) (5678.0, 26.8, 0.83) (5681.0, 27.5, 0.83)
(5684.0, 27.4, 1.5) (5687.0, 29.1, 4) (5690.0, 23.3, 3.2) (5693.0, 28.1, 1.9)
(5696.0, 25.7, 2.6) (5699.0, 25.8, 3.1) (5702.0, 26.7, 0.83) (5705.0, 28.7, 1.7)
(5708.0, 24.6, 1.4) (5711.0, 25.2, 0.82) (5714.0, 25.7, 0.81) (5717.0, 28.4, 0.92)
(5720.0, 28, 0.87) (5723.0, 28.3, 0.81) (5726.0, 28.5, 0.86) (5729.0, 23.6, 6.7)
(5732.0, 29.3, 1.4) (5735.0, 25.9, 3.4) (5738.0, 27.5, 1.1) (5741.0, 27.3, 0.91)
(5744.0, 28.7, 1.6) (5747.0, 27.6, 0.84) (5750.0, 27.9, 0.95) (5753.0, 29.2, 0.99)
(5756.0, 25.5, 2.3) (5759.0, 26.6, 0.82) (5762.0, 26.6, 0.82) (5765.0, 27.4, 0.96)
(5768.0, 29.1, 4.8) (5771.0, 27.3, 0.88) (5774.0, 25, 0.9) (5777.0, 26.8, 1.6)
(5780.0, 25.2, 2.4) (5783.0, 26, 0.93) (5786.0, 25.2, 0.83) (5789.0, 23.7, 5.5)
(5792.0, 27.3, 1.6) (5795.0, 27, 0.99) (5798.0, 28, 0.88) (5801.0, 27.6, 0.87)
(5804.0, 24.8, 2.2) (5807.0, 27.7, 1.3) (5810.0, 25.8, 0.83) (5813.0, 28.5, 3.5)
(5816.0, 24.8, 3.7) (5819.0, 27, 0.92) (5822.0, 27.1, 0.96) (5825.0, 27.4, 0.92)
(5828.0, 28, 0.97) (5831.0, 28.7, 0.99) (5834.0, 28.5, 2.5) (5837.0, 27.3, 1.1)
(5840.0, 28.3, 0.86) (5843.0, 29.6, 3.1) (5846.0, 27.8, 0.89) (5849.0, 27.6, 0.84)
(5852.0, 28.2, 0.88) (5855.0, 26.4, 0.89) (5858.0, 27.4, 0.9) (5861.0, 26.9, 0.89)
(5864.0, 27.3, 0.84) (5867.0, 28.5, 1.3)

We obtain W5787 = 1.74 angstrom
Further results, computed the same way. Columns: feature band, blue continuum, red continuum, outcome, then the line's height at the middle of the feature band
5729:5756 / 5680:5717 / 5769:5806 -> -1.2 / 26.4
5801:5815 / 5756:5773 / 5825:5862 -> 0.4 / 27.6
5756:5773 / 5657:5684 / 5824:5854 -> 0.3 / 27.7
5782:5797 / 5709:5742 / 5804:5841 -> 0.7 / 27.2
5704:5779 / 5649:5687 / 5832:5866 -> 0.8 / 27.4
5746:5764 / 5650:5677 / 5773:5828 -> -0.4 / 26.6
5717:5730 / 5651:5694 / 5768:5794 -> -0.4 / 26.5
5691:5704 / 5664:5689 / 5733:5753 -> 0.5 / 27.6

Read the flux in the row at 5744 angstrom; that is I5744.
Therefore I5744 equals 28.7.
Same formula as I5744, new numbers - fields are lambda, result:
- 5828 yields 28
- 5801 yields 27.6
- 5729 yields 23.6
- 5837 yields 27.3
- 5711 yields 25.2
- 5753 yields 29.2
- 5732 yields 29.3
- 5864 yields 27.3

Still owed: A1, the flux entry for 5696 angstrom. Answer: 25.7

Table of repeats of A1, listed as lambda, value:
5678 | 26.8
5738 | 27.5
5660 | 26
